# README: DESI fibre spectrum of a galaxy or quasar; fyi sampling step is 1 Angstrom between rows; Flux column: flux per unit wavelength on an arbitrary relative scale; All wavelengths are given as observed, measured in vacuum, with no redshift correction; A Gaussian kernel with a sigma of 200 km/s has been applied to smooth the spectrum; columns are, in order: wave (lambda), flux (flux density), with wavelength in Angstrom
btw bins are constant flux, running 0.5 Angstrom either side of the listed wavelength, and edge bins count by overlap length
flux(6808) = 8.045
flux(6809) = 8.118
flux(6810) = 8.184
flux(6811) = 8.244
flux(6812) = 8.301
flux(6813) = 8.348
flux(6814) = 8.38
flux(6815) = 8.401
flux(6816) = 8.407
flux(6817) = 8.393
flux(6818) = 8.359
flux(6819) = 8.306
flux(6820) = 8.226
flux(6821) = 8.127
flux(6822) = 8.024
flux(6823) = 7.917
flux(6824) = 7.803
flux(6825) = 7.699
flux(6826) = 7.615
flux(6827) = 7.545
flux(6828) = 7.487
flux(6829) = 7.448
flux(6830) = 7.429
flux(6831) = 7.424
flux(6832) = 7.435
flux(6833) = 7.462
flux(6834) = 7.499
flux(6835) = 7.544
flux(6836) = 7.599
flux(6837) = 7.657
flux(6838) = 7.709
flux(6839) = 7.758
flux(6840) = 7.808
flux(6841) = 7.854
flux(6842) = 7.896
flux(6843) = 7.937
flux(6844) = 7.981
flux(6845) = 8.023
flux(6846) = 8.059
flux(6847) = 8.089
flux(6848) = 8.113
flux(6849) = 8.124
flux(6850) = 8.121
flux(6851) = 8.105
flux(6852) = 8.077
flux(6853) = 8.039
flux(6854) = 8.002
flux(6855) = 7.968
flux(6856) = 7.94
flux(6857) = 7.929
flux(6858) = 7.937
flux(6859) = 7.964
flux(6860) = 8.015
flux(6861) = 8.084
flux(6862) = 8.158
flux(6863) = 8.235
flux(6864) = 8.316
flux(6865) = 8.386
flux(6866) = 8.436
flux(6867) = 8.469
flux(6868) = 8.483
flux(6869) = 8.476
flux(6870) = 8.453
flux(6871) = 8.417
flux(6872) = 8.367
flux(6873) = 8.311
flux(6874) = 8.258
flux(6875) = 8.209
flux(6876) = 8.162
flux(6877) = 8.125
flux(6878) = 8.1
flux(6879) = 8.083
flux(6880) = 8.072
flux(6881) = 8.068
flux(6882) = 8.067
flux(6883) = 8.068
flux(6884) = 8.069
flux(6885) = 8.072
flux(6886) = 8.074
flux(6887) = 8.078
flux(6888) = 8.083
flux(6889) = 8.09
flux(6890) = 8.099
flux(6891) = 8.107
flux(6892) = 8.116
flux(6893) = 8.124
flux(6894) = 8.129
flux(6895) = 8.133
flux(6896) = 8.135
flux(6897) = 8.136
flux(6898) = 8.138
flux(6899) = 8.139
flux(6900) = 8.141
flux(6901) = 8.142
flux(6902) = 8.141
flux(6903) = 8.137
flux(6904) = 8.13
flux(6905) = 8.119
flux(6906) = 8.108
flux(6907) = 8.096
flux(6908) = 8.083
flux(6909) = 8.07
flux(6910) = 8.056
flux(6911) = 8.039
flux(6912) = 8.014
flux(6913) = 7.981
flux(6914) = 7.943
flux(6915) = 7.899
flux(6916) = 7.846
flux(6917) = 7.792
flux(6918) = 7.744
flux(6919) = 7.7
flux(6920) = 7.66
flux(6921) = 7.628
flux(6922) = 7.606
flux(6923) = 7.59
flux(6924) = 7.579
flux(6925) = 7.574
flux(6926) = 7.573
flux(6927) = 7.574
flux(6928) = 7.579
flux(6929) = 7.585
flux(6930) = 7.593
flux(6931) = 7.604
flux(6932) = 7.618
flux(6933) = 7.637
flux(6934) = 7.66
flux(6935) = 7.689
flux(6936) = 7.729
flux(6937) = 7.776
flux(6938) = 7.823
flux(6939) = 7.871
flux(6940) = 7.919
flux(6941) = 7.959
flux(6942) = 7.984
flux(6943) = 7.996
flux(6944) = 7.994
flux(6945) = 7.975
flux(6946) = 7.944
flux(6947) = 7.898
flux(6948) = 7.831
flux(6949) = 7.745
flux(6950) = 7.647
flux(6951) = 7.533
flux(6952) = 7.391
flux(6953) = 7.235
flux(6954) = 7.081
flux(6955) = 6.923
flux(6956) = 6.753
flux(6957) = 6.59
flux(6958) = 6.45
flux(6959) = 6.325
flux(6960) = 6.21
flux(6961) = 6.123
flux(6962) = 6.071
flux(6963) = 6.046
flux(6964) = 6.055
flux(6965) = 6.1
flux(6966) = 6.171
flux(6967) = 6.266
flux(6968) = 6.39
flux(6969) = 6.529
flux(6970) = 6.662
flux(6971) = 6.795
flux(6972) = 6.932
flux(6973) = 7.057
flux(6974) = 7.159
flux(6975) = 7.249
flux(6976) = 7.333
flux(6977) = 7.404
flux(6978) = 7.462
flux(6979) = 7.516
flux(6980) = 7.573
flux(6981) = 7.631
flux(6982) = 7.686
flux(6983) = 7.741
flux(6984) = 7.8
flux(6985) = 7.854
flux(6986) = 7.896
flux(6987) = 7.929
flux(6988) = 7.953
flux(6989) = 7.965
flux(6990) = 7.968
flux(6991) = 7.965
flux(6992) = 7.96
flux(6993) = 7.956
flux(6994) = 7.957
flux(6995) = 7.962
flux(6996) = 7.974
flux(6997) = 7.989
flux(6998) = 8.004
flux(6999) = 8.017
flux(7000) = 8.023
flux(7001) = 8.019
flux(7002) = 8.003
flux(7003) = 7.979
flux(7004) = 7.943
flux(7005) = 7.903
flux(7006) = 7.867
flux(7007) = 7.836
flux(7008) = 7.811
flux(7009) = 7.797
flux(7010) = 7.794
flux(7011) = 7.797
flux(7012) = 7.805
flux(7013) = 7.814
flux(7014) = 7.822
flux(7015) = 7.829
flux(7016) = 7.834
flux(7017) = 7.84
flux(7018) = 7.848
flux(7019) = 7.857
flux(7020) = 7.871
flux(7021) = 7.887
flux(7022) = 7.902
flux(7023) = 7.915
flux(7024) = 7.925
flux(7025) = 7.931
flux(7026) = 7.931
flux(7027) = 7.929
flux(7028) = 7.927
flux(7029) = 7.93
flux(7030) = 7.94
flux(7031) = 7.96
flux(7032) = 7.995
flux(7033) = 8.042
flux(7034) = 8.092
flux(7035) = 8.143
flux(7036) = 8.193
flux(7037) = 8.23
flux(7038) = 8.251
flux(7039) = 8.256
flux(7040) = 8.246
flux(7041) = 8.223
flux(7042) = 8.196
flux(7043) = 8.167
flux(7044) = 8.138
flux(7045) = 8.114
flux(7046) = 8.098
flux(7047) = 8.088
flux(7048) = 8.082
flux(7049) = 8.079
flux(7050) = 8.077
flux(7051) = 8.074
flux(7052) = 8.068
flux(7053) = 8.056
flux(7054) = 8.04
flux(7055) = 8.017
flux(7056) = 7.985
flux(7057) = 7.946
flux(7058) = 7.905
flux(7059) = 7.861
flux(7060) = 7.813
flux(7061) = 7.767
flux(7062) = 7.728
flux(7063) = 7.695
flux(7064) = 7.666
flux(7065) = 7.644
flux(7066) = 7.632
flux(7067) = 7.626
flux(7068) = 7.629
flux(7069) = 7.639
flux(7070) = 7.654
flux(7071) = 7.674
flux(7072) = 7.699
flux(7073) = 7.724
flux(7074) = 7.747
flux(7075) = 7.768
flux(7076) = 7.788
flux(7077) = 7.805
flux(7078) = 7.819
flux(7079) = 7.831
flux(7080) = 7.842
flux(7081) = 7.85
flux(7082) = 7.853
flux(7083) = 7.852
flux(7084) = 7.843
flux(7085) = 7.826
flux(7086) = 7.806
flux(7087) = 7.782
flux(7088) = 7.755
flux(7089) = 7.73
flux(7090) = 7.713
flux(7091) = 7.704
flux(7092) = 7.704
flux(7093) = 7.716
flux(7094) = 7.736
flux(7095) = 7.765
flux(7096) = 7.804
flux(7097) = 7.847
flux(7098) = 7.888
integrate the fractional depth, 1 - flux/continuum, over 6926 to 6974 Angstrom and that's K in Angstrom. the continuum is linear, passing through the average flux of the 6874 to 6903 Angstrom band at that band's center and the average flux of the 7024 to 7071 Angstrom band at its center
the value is 5.10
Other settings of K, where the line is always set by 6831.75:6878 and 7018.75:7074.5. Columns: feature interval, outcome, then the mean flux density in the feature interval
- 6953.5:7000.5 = 4.5 Angstrom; 7.22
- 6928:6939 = 0.5 Angstrom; 7.68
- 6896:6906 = -0.1 Angstrom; 8.13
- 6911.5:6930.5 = 0.7 Angstrom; 7.71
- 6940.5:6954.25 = 0.4 Angstrom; 7.74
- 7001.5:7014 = 0.2 Angstrom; 7.86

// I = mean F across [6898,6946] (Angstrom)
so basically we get 7.86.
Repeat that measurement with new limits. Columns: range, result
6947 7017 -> 7.41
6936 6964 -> 7.29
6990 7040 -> 7.95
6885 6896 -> 8.1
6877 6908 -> 8.11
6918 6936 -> 7.62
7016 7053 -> 8.04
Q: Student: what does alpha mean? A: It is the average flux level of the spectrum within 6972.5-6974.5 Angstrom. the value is 7.11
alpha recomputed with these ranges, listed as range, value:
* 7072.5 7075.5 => 7.75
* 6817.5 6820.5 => 8.3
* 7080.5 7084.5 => 7.85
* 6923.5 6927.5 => 7.57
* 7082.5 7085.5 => 7.84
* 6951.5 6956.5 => 7.08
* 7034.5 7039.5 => 8.21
